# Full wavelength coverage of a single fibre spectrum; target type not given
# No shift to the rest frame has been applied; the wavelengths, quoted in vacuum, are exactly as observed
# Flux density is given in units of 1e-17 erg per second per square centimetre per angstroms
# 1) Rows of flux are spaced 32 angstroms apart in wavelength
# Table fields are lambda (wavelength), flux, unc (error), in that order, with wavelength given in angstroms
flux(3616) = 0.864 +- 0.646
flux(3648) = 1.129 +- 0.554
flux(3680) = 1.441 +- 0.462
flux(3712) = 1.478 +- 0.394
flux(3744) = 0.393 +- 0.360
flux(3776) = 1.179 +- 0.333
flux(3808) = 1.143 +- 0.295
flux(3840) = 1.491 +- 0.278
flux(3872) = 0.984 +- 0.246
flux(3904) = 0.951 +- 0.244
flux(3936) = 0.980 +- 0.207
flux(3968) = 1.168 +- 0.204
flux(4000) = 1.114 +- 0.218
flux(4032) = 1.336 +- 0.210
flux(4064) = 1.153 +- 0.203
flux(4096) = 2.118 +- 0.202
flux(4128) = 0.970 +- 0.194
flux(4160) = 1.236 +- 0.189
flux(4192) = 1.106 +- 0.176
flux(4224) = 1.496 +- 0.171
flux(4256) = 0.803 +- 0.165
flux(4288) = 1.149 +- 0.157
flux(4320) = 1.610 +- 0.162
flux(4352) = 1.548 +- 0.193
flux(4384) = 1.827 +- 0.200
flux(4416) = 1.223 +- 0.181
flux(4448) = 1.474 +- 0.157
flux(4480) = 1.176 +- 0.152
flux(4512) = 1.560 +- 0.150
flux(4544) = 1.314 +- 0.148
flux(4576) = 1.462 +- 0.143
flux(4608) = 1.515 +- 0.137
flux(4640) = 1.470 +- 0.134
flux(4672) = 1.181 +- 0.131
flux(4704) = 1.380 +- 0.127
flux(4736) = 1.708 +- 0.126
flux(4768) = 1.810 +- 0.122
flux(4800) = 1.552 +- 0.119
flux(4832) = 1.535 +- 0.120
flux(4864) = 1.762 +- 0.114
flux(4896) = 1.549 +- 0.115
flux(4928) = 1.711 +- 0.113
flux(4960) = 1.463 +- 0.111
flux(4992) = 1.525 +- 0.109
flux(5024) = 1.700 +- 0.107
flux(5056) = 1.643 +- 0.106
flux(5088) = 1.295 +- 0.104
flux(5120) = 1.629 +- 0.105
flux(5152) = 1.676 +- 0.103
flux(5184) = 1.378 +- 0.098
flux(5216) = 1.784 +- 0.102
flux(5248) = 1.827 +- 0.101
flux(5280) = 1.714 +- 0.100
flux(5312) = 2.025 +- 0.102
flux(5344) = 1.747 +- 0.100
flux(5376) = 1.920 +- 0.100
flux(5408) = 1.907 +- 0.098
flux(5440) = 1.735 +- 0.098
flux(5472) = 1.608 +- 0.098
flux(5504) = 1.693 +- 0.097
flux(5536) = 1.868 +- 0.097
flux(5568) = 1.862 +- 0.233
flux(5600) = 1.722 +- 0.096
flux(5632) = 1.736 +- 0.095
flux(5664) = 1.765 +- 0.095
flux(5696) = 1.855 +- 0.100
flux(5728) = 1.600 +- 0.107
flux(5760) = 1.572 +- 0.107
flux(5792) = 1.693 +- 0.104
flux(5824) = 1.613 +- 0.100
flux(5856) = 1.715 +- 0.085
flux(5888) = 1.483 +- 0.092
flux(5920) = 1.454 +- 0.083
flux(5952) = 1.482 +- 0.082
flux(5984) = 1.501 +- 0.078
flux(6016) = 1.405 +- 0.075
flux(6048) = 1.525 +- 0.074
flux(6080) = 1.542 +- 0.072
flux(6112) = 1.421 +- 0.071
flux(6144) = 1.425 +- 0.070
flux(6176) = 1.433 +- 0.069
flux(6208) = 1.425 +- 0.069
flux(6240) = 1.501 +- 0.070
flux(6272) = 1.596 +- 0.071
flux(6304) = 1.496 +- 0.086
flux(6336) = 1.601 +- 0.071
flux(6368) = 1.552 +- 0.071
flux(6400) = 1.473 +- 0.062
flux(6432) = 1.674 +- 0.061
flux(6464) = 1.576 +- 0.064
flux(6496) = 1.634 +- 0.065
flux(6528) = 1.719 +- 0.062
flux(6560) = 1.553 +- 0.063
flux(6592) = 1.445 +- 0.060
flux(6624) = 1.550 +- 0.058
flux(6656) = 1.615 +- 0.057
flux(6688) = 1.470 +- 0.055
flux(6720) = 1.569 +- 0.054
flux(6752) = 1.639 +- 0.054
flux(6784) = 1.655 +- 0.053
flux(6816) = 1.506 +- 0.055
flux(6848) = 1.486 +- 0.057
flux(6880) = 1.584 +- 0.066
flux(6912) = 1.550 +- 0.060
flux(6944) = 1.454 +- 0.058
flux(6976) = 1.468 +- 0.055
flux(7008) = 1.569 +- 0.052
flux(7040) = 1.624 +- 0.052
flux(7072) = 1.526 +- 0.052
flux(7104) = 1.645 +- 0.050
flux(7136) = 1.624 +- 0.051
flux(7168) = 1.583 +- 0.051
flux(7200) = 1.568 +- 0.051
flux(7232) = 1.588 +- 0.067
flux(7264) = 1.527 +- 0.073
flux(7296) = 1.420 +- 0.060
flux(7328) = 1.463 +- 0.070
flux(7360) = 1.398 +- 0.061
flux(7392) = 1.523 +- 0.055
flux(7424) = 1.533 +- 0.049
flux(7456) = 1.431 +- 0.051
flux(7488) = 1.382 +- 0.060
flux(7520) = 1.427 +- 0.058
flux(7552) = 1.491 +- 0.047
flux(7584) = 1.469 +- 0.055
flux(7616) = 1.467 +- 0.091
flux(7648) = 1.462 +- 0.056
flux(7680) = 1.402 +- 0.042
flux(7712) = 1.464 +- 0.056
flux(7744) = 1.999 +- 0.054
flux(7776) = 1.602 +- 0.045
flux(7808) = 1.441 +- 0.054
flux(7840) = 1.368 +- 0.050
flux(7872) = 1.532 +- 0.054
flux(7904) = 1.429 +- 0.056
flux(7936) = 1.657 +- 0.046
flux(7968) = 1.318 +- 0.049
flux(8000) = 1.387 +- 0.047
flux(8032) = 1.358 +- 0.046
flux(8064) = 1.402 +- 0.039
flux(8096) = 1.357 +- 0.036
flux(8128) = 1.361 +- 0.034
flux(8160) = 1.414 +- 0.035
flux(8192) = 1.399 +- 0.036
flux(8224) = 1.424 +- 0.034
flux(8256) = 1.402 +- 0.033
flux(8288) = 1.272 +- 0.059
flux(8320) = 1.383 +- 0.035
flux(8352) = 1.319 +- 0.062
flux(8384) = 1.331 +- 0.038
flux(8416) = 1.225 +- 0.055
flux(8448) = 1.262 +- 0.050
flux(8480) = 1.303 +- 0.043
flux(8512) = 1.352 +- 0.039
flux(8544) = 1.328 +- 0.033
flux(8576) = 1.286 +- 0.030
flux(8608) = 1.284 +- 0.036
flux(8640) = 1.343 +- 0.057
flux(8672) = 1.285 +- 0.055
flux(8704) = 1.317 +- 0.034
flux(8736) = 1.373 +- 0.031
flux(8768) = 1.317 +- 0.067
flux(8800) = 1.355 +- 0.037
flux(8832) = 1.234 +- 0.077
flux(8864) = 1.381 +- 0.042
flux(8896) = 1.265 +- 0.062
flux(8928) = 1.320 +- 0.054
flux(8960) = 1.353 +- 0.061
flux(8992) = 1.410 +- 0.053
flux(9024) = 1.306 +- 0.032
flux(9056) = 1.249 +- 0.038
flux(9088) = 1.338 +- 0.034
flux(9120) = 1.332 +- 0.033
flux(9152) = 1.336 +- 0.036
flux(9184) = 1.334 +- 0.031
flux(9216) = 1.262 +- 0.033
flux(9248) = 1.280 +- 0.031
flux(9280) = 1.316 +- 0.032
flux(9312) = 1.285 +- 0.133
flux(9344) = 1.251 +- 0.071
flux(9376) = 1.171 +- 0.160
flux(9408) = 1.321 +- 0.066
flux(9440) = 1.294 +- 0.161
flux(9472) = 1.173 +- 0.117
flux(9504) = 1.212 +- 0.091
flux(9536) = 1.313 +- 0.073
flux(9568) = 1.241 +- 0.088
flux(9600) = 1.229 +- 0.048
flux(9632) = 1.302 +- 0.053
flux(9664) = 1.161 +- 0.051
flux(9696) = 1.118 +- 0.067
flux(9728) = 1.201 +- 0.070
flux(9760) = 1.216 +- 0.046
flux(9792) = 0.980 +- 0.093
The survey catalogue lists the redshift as 0.180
